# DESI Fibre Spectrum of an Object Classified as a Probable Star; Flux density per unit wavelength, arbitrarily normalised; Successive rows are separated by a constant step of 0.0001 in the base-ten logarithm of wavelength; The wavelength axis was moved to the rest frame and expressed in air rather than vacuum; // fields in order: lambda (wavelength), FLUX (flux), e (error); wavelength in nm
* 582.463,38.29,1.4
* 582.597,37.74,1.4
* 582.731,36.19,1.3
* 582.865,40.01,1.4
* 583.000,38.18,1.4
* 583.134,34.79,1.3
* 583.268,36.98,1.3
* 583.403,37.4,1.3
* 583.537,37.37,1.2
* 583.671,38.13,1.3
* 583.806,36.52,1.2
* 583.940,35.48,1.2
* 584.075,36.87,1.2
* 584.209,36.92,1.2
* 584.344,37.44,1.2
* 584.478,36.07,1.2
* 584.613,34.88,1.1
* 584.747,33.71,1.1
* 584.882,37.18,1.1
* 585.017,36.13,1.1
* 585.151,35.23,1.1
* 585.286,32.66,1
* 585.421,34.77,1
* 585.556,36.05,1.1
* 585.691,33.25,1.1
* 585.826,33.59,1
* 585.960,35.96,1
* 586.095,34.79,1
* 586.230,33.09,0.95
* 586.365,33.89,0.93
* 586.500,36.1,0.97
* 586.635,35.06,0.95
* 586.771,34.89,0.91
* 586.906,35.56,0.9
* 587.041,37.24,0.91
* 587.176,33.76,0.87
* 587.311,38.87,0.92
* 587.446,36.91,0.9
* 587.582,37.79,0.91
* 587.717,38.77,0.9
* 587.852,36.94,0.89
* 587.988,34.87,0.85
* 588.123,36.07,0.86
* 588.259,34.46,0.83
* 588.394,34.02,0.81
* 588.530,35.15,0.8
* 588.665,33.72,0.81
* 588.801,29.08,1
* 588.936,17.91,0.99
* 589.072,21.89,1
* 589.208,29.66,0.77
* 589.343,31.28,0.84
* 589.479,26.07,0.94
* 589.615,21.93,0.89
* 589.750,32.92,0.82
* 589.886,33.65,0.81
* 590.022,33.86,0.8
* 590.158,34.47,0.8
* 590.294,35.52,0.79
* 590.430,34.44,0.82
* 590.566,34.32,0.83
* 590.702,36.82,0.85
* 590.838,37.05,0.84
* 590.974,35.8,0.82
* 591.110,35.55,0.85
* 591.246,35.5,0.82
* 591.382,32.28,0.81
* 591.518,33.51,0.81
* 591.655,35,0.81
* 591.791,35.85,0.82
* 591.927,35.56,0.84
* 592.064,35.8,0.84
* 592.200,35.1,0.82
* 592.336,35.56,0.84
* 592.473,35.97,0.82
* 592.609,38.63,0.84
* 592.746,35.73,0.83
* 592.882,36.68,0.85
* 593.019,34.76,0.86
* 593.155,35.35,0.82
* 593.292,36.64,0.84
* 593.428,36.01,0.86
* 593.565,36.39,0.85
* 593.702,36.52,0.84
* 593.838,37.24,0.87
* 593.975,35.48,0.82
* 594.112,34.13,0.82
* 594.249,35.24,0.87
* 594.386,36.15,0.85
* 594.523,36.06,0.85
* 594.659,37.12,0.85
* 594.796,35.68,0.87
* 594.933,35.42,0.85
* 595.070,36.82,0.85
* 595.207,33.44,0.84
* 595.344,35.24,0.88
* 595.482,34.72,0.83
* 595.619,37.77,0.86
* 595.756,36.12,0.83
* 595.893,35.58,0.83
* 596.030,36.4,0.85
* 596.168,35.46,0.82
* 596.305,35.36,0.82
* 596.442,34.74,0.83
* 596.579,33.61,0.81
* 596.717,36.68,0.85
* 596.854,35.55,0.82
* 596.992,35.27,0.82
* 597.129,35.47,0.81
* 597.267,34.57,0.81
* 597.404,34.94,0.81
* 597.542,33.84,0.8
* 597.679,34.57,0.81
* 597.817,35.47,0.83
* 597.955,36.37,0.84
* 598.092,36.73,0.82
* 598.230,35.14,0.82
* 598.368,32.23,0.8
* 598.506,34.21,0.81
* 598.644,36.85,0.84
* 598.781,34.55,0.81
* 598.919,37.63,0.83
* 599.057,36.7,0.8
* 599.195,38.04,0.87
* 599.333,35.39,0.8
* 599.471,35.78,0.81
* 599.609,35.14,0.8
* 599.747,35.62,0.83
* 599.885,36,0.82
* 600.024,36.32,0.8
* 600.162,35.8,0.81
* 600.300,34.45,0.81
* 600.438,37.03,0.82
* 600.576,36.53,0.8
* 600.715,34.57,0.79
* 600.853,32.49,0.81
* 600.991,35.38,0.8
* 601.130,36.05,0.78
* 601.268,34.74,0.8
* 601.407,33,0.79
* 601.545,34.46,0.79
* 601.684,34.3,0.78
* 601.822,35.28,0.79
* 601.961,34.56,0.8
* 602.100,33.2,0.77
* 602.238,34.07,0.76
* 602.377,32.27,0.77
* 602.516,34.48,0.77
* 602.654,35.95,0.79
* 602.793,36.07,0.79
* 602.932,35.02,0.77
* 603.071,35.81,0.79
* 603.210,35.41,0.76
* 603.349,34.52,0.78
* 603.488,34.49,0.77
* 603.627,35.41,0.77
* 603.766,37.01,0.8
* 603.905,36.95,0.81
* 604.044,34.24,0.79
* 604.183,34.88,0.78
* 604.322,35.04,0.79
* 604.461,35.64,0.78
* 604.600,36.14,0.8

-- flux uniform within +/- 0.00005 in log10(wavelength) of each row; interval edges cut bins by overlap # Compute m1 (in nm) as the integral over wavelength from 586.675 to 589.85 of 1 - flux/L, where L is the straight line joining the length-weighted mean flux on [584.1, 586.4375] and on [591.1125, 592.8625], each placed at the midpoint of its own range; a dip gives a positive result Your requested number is 0.23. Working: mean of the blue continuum 35.1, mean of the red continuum 35.4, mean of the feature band 32.6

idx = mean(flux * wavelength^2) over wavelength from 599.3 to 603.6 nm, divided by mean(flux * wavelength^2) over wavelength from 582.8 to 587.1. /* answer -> 1.03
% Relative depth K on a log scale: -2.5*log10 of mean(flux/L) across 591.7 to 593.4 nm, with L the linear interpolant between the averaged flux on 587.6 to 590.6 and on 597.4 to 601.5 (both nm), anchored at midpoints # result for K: -0.09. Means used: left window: 31.9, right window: 35.4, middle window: 36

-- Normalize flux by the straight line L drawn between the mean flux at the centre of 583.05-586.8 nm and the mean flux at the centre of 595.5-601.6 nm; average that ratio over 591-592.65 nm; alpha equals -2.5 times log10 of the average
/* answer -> 0.01 mag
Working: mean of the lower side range 35.6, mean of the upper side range 35.4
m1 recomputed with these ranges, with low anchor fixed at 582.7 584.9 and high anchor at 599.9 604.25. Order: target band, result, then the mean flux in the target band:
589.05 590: 0.19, 28.8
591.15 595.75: 0.02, 35.7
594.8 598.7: 0.02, 35.3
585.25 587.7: 0.07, 35.3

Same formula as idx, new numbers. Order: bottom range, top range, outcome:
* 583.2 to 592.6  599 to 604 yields 1.07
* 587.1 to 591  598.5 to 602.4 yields 1.11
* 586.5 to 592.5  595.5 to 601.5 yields 1.08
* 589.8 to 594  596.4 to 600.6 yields 1.02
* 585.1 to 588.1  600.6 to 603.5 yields 1.03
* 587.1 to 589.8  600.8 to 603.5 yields 1.13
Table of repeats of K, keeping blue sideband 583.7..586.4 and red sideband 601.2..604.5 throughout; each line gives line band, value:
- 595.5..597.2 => -0.02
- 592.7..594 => -0.03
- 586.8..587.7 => -0.05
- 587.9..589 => 0.10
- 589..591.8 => 0.08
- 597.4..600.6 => -0.02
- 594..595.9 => -0.02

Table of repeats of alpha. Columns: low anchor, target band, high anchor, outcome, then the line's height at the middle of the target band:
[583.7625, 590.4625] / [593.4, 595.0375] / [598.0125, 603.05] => -0.04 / 34.6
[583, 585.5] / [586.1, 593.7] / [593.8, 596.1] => 0.05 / 35.9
